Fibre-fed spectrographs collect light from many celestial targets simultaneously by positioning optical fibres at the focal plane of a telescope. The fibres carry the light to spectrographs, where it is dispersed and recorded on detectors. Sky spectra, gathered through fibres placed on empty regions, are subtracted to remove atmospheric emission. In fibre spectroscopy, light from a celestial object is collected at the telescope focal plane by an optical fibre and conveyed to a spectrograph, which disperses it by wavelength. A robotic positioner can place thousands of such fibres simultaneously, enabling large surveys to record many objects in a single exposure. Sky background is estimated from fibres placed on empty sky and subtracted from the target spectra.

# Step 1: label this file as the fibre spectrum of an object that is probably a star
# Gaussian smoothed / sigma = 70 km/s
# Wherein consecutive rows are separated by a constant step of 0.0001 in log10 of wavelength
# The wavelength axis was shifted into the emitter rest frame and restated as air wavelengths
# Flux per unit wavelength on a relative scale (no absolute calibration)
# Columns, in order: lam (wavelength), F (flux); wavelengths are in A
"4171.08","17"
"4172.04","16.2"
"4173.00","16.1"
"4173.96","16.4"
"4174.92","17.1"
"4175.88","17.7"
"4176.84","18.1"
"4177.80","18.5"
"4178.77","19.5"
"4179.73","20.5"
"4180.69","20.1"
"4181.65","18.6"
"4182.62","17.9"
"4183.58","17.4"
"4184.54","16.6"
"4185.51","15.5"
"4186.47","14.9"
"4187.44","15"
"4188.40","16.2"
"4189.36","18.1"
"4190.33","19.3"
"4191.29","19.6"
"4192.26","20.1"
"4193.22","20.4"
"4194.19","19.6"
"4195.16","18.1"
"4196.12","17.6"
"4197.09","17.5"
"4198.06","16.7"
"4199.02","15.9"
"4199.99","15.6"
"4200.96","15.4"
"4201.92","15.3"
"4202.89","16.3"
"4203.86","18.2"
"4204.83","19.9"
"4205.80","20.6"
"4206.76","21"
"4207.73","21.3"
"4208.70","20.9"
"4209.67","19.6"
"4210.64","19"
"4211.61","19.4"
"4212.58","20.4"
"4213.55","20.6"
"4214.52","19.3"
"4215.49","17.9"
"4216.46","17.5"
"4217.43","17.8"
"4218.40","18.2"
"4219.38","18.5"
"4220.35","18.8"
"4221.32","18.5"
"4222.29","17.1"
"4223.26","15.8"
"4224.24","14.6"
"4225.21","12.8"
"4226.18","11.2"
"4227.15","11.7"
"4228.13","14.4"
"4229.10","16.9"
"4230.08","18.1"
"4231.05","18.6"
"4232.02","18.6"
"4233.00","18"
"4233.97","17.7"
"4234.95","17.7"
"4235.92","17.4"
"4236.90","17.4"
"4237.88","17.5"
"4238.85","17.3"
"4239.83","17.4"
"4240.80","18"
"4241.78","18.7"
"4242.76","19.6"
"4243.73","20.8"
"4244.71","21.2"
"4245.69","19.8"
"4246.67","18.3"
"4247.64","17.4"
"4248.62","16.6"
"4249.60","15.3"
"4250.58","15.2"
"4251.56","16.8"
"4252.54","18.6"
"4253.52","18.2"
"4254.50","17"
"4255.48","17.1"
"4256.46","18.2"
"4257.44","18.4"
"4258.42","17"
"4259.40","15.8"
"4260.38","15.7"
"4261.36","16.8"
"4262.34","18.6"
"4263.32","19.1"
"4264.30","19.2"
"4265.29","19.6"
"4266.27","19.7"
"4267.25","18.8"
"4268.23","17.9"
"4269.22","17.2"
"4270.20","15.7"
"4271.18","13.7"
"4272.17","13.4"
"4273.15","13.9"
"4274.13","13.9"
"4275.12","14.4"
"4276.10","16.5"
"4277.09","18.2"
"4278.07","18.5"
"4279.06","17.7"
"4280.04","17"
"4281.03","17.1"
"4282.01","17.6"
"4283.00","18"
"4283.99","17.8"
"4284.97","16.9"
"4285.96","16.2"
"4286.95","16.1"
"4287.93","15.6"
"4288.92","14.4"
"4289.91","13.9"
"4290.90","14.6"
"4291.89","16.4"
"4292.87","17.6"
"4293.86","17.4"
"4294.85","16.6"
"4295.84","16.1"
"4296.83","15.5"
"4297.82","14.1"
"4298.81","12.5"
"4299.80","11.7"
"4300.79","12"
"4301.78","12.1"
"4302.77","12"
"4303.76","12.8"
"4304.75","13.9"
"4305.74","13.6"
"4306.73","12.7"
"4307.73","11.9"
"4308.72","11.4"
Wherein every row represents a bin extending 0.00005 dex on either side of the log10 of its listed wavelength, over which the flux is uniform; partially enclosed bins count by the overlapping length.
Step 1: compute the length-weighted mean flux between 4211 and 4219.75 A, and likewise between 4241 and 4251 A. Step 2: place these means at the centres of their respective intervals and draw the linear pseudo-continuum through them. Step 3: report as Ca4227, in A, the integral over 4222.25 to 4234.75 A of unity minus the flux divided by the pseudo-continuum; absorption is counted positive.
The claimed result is 1.9 A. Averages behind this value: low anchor 18.8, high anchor 18.3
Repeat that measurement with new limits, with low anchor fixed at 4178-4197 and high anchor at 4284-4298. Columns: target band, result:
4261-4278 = -0.53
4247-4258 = -0.28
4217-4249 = -0.36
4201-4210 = -0.65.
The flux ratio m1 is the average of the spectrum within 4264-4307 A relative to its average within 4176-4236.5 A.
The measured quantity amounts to 0.88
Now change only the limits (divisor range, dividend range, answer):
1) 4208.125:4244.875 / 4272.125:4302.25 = 0.88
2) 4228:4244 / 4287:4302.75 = 0.82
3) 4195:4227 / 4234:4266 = 1.01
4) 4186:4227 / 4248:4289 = 0.95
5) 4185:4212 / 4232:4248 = 1.02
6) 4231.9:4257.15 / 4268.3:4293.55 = 0.90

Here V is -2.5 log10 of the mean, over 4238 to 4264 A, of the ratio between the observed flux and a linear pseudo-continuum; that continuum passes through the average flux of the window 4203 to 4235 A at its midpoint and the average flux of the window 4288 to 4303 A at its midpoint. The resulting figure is -0.085 mag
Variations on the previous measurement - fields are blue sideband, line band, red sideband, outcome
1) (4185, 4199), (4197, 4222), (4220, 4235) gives -0.09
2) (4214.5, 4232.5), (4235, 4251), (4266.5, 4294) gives -0.09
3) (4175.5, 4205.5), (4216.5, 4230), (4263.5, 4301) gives 0.08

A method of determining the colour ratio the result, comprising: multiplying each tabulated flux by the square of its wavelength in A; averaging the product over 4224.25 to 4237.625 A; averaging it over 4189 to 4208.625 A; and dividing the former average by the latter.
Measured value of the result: 0.89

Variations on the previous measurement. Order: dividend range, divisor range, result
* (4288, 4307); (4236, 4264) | 0.82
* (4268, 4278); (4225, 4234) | 1.00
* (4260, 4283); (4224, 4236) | 1.08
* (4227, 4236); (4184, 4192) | 1.03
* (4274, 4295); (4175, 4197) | 0.95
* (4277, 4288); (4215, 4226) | 1.05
